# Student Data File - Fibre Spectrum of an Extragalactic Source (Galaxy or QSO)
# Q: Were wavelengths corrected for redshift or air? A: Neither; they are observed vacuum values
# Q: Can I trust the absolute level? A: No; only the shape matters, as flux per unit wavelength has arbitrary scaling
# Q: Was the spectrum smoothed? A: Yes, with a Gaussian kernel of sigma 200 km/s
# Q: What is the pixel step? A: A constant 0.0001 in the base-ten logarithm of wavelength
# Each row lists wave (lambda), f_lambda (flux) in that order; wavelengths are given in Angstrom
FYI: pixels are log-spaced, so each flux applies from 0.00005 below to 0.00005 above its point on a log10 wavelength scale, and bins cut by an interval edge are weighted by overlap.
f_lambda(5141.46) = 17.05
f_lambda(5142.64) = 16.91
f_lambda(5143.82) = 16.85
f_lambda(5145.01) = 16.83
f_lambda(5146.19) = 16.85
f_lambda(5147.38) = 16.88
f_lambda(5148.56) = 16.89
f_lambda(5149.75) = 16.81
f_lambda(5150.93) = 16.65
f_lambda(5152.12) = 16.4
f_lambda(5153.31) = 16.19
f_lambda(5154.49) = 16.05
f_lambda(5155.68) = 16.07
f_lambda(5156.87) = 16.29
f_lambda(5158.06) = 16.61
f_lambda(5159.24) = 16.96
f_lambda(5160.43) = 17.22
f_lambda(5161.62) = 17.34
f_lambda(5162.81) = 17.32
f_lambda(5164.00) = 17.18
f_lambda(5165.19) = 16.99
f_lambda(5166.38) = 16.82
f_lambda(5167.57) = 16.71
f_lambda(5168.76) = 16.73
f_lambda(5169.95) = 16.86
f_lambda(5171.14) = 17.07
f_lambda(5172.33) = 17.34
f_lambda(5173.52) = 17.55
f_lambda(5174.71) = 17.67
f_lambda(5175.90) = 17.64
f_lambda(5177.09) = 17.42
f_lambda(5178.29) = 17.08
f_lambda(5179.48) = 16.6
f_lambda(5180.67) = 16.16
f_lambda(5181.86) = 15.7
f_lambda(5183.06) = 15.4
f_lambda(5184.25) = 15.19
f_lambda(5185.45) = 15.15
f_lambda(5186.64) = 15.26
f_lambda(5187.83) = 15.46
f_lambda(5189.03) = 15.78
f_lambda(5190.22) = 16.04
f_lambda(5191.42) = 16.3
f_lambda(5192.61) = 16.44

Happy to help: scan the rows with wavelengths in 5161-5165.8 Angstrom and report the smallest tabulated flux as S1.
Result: 16.99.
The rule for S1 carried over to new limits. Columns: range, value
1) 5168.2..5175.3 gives 16.73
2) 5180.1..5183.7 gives 15.4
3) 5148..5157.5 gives 16.05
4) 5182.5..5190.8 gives 15.15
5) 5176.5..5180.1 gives 16.6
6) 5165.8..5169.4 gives 16.71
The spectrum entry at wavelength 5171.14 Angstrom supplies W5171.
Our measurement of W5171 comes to 17.07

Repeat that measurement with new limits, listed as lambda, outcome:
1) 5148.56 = 16.89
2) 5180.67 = 16.16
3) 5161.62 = 17.34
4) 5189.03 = 15.78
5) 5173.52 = 17.55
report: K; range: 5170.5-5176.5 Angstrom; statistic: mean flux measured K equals 17.5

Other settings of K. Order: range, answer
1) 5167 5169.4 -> 16.7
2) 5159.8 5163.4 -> 17.3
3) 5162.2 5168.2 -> 17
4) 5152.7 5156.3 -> 16.1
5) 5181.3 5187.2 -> 15.3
